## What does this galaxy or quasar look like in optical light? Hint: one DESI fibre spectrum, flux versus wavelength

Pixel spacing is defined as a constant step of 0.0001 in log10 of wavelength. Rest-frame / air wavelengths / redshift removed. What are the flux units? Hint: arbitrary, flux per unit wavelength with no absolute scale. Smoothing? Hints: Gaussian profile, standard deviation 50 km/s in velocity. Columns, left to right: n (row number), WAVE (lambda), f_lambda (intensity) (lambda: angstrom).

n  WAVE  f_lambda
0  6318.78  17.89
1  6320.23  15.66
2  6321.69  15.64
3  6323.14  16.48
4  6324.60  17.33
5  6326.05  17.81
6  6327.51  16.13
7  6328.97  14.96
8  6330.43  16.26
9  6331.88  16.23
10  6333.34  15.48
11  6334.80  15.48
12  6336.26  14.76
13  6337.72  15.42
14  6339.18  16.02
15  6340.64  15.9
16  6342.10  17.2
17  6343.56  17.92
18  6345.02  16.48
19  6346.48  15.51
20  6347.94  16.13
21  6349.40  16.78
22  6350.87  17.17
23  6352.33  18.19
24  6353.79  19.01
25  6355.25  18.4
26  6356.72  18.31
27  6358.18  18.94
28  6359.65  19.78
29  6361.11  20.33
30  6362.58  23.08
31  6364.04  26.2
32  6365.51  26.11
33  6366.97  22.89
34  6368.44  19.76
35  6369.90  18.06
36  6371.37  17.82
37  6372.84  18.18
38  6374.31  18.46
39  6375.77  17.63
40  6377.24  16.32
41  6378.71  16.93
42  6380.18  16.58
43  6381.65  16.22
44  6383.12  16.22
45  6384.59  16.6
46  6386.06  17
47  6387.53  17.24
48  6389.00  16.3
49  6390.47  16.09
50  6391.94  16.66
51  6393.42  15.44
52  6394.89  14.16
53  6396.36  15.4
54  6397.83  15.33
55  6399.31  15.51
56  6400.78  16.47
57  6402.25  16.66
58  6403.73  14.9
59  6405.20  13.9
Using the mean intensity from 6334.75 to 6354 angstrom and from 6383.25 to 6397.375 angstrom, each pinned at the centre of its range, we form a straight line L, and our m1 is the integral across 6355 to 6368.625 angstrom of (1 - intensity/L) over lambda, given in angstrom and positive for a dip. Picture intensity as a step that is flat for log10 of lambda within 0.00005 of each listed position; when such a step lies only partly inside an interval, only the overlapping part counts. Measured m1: -4.3 angstrom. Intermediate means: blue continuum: 16.5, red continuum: 16.1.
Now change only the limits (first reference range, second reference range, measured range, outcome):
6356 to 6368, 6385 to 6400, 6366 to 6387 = 1.36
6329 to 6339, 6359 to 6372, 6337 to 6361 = 1.36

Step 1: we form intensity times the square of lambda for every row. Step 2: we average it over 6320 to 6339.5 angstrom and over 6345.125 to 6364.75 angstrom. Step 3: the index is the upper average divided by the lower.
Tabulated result 1.20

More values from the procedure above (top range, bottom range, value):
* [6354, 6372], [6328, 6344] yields 1.32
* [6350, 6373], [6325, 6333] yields 1.25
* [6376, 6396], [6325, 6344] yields 1.03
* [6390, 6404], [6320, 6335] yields 0.99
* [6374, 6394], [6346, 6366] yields 0.86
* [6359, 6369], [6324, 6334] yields 1.41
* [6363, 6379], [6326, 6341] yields 1.28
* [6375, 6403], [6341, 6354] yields 0.97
